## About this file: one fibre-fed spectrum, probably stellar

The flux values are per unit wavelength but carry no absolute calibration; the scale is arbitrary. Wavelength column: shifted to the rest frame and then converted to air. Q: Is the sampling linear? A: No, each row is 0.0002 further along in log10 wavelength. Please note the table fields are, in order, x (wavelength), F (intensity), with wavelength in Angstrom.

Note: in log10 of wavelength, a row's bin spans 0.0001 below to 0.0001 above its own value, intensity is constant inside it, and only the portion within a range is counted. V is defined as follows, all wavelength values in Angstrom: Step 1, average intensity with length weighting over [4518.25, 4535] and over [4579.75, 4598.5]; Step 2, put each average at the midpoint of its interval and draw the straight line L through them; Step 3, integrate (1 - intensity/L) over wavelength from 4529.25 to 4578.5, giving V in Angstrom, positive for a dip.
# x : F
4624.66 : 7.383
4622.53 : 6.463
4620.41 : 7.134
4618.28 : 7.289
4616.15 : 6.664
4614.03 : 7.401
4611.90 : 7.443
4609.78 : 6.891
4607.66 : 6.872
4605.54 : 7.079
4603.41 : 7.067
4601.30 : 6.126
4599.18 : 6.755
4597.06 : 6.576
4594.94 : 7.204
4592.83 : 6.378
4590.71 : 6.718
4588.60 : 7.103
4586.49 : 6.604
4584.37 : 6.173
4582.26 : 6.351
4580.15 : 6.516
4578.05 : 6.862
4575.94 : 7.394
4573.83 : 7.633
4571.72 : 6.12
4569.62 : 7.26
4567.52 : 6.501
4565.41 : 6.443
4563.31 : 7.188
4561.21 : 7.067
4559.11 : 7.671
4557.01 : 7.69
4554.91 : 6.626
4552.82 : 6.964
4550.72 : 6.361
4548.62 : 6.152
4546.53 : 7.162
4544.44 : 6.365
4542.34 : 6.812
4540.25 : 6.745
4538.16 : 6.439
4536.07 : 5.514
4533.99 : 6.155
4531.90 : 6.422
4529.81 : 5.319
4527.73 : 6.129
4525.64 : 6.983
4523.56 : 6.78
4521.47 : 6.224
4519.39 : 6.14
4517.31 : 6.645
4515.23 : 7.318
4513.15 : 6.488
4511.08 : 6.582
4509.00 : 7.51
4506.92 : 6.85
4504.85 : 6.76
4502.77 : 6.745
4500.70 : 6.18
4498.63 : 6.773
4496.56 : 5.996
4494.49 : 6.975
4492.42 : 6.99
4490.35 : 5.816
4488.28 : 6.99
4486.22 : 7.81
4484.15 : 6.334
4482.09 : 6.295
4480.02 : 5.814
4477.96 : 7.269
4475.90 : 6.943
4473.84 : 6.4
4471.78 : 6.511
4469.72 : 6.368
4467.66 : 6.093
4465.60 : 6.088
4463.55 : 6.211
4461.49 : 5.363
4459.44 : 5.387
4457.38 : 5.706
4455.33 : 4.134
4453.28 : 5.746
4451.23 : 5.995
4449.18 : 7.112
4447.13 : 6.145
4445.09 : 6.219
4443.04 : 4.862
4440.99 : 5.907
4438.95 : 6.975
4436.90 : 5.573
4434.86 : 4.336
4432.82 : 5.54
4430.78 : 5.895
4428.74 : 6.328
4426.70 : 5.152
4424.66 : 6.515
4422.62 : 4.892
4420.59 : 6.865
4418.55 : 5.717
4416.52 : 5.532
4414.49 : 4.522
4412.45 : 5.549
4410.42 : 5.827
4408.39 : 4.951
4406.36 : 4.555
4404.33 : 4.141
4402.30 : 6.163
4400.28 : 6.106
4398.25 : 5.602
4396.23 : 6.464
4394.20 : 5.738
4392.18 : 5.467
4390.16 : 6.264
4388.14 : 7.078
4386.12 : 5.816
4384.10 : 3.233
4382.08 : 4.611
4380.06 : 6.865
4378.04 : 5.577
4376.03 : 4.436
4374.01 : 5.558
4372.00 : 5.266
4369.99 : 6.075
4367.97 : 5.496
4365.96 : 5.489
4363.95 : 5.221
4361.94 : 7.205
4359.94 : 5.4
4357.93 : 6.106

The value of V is -2.2 Angstrom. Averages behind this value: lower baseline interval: 6.27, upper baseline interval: 6.63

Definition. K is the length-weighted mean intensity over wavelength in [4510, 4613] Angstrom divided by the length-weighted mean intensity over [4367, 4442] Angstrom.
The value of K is 1.20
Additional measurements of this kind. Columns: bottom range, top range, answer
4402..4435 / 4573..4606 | 1.24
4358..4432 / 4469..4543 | 1.17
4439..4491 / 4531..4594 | 1.09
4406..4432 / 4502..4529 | 1.20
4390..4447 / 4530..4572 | 1.18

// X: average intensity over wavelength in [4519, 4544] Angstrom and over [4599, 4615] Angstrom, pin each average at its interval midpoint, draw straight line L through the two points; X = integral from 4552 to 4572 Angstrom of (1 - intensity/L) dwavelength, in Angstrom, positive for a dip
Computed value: -1.3 Angstrom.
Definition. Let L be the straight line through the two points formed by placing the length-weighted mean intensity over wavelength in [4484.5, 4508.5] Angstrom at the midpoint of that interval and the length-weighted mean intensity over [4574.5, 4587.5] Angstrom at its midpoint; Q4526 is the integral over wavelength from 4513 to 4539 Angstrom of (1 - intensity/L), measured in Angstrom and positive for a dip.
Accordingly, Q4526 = 1.41 Angstrom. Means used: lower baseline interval 6.72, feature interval 6.34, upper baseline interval 6.68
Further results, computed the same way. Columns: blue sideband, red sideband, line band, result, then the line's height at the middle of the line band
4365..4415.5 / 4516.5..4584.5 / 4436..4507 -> -2.27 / 6.06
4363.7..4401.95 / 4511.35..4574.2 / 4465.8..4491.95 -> -1.35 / 6.23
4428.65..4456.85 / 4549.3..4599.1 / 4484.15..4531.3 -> -2.59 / 6.29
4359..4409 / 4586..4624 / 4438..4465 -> 0.60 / 5.96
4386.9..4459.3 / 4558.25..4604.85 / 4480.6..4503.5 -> -1.60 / 6.18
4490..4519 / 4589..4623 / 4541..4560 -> -0.20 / 6.79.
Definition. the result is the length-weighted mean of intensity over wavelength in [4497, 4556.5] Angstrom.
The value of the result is 6.55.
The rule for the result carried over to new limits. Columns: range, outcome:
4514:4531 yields 6.44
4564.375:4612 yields 6.77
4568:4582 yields 6.91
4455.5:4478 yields 6.09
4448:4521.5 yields 6.41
